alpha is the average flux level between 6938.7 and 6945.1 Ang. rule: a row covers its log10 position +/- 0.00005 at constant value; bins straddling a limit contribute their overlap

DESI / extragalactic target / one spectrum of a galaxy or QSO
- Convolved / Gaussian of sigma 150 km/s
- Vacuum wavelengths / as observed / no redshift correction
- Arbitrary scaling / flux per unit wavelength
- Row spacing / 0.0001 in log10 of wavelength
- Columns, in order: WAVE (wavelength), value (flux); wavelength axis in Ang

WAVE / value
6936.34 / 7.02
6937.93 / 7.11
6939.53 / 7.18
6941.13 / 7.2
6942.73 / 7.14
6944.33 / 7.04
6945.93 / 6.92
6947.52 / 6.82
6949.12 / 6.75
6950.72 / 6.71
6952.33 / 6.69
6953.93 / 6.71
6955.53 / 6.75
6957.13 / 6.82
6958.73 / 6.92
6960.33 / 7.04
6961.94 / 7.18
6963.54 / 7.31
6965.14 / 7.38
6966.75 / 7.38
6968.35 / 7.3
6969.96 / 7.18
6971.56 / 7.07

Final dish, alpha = 7.13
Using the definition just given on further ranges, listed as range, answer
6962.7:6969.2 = 7.34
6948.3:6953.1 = 6.7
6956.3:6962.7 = 6.99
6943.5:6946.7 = 6.98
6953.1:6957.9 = 6.77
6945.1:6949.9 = 6.84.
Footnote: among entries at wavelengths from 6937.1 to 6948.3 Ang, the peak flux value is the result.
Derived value 7.2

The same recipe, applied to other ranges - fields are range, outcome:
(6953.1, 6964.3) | 7.31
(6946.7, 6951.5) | 6.82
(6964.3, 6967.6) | 7.38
